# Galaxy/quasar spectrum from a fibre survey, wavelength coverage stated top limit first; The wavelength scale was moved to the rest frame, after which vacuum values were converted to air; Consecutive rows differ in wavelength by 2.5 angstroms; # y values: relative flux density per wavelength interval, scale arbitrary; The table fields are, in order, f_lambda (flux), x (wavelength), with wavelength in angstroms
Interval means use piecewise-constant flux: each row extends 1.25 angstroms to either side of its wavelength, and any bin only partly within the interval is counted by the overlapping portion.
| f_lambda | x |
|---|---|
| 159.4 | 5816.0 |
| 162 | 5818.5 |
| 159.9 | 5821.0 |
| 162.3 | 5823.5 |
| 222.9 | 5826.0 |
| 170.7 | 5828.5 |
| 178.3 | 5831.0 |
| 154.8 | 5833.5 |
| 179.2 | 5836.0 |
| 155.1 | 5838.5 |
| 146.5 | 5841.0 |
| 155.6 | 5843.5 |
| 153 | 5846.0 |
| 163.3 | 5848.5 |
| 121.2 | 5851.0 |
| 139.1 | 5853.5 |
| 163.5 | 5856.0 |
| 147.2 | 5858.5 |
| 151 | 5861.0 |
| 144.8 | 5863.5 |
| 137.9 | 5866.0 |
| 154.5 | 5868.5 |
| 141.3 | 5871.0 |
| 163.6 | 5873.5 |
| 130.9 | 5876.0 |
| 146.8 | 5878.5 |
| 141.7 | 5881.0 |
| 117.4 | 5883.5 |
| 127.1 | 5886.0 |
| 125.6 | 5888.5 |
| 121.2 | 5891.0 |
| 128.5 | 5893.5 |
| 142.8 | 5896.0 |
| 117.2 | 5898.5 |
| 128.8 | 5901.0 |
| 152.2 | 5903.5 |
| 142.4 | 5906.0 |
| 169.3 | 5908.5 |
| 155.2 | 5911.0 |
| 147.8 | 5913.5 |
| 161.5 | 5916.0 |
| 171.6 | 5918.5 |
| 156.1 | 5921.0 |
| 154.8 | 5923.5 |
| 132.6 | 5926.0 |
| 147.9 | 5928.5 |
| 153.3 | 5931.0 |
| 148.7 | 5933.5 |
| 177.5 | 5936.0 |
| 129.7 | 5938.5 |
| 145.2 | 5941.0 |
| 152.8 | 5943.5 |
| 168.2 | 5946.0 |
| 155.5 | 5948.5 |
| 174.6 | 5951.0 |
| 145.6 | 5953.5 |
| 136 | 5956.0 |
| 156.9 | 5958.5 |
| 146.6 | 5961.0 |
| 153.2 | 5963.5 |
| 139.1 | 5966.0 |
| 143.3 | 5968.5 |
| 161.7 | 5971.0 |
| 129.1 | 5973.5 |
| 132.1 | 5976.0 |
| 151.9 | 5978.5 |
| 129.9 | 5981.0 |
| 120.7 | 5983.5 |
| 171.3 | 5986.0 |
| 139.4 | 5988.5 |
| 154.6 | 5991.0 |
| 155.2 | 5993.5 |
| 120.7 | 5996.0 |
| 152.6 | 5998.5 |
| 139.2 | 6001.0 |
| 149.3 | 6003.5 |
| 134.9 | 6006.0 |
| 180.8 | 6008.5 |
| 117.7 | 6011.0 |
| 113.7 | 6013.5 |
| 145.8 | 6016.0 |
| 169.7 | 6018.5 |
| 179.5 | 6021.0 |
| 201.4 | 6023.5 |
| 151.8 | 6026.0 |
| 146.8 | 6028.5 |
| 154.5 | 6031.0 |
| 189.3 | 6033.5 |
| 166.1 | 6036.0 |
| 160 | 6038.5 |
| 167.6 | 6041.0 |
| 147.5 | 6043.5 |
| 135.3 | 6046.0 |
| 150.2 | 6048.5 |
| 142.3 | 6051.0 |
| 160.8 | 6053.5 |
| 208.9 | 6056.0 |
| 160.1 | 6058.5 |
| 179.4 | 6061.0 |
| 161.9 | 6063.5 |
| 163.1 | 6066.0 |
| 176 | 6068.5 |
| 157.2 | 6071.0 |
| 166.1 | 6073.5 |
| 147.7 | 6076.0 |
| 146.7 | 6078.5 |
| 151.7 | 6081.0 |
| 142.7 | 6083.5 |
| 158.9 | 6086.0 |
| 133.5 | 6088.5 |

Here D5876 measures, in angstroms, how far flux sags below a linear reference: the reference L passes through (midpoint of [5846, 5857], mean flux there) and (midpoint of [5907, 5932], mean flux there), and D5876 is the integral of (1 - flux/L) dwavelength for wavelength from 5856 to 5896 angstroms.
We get 2.74 angstroms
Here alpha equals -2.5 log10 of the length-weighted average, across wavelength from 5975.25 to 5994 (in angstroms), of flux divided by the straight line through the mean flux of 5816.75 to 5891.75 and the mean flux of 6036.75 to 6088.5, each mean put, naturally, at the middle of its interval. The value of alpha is 0.08 mag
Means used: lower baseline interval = 152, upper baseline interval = 159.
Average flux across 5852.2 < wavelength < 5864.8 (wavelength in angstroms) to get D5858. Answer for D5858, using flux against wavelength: 149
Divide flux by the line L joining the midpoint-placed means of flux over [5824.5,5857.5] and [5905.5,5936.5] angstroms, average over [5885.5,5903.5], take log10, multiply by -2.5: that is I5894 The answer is 0.21 mag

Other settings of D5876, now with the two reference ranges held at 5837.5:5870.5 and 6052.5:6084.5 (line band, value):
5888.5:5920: 1.62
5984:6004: 1.45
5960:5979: 1.48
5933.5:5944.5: 0.24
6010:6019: 1.42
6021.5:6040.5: -0.81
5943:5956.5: -0.13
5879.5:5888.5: 1.30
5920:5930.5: 0.37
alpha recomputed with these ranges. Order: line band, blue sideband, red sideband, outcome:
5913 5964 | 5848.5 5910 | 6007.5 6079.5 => -0.041 mag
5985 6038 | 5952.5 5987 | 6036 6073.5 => -0.007 mag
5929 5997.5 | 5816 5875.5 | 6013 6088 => 0.079 mag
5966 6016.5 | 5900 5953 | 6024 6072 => 0.118 mag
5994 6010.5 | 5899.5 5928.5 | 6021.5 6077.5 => 0.100 mag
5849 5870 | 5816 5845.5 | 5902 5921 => 0.126 mag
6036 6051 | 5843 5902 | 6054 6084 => 0.058 mag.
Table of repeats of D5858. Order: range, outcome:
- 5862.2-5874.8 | 148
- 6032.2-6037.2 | 178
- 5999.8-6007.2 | 141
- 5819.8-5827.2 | 182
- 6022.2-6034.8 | 169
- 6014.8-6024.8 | 174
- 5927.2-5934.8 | 150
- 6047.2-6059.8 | 164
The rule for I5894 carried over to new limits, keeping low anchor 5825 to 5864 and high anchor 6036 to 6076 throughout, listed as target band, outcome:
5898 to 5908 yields 0.15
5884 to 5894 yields 0.27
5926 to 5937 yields 0.05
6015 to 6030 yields -0.03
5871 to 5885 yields 0.14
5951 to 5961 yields 0.08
